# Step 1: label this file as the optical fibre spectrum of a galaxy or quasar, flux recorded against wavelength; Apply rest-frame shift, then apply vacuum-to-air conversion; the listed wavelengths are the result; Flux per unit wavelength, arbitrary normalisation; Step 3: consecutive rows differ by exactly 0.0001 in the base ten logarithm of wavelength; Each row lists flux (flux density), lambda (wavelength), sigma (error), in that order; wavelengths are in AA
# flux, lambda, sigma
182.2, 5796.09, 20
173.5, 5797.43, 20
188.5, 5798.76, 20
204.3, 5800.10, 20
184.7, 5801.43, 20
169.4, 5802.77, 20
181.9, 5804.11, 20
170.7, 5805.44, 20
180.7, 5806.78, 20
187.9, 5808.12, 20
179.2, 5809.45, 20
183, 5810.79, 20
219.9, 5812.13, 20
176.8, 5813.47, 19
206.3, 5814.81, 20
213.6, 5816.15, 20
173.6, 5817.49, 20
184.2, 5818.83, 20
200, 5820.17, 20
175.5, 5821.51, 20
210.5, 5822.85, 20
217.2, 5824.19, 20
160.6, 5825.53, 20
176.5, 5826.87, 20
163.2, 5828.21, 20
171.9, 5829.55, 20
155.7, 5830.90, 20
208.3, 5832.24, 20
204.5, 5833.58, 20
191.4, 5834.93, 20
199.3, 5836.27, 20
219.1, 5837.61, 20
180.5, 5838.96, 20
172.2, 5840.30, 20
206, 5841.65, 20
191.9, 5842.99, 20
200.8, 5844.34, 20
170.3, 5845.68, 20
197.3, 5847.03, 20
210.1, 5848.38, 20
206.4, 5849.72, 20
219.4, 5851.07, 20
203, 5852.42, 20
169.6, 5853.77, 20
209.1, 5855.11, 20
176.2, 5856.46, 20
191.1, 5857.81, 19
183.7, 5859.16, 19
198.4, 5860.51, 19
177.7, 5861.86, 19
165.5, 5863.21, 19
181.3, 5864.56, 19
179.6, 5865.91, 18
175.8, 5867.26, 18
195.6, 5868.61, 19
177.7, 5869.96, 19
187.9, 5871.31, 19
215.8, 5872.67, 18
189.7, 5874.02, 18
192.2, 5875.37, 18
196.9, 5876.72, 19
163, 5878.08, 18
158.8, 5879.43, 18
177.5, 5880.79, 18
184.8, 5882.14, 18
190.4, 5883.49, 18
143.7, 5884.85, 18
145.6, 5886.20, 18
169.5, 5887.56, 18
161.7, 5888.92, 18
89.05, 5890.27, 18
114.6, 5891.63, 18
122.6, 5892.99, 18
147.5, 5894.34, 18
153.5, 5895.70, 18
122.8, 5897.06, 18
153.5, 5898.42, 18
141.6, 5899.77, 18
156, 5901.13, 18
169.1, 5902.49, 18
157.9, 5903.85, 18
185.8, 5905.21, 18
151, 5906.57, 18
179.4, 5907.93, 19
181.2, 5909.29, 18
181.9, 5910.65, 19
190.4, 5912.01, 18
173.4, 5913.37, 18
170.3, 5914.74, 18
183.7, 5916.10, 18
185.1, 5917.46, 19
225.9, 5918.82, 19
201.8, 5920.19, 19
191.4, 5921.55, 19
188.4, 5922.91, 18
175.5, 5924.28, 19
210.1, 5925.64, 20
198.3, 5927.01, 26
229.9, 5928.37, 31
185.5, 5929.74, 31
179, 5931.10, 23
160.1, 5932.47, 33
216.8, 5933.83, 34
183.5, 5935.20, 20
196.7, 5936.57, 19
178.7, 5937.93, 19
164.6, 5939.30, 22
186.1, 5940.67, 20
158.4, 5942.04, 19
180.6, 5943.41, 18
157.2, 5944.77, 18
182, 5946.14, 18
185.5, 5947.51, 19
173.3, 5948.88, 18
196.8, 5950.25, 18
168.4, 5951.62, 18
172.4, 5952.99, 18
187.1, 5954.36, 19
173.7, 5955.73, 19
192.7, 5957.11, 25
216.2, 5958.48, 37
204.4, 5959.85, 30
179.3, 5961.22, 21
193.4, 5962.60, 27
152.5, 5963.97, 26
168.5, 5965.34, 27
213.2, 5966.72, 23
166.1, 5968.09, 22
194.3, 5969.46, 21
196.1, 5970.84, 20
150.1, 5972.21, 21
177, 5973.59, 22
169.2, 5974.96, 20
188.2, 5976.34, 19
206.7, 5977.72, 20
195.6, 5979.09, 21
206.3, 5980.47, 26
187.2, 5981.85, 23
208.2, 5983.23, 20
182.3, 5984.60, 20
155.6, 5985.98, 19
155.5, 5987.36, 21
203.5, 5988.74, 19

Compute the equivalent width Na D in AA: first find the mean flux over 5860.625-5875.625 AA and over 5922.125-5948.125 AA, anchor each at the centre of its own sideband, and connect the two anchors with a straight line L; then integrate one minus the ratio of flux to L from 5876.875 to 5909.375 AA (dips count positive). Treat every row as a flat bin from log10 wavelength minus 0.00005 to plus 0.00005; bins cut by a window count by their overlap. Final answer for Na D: 5.3 AA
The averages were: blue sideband 186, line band 155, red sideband 185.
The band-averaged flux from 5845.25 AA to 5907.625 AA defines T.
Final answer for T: 172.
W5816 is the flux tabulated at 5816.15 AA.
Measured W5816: 213.6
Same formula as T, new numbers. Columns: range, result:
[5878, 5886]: 169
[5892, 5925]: 170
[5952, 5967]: 186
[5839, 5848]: 190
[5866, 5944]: 175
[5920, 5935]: 194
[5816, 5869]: 189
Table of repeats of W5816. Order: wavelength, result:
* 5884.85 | 143.7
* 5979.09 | 195.6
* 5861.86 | 177.7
